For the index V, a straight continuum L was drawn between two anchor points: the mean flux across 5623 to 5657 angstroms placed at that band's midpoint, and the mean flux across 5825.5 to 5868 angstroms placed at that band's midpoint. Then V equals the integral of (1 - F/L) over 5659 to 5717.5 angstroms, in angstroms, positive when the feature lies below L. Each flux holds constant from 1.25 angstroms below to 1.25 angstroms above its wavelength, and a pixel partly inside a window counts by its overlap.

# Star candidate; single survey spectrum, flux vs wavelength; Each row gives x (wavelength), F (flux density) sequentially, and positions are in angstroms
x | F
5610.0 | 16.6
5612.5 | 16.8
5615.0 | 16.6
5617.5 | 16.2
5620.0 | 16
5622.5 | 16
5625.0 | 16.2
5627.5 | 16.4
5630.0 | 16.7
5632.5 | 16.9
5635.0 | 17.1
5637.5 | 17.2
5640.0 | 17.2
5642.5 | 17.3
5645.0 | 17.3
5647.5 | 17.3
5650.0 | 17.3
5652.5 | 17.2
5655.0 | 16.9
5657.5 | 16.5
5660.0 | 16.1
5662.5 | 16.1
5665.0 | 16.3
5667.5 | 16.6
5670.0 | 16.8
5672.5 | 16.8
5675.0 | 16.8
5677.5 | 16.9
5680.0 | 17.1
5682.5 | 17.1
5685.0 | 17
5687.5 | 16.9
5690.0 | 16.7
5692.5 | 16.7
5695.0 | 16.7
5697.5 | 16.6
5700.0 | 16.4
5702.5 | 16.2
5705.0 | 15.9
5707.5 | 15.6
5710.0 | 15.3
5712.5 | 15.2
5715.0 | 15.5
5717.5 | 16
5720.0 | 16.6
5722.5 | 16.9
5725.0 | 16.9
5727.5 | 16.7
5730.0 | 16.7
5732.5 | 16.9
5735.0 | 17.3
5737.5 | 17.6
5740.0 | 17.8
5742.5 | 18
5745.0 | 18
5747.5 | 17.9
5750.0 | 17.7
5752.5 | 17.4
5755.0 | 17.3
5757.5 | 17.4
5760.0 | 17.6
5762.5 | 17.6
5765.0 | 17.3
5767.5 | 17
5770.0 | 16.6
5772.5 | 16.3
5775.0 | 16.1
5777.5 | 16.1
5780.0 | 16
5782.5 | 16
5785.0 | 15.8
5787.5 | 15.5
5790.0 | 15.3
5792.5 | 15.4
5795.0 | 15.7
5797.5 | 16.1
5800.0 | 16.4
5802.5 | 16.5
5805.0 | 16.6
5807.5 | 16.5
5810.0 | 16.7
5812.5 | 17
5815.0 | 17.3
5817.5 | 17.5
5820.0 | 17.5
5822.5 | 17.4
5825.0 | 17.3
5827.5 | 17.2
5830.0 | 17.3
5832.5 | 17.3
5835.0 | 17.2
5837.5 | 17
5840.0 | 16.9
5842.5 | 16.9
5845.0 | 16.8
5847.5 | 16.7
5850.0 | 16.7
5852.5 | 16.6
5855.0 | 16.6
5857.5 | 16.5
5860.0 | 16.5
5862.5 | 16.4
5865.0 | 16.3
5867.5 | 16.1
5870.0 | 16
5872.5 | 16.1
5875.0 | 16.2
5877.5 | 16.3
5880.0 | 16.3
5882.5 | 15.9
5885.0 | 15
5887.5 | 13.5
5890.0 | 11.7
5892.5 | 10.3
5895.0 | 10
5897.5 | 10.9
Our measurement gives 1.82 angstroms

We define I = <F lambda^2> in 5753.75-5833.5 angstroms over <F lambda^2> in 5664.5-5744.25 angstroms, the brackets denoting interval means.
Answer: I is 1.03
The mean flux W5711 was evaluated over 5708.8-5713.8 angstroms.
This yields 15.3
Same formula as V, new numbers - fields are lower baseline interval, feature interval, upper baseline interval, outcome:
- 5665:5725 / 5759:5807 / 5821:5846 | 1.6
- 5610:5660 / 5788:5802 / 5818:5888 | 0.7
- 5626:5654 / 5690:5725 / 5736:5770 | 2.4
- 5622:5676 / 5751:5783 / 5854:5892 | -1.4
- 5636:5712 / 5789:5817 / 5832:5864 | 0.6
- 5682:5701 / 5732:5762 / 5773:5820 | -2.0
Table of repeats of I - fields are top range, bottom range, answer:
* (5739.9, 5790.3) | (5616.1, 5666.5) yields 1.06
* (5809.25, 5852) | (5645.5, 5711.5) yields 1.09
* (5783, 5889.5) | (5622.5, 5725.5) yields 1.05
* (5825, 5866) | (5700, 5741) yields 1.07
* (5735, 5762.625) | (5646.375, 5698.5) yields 1.08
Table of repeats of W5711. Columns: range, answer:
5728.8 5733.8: 16.8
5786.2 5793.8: 15.4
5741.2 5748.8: 18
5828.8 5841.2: 17.1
